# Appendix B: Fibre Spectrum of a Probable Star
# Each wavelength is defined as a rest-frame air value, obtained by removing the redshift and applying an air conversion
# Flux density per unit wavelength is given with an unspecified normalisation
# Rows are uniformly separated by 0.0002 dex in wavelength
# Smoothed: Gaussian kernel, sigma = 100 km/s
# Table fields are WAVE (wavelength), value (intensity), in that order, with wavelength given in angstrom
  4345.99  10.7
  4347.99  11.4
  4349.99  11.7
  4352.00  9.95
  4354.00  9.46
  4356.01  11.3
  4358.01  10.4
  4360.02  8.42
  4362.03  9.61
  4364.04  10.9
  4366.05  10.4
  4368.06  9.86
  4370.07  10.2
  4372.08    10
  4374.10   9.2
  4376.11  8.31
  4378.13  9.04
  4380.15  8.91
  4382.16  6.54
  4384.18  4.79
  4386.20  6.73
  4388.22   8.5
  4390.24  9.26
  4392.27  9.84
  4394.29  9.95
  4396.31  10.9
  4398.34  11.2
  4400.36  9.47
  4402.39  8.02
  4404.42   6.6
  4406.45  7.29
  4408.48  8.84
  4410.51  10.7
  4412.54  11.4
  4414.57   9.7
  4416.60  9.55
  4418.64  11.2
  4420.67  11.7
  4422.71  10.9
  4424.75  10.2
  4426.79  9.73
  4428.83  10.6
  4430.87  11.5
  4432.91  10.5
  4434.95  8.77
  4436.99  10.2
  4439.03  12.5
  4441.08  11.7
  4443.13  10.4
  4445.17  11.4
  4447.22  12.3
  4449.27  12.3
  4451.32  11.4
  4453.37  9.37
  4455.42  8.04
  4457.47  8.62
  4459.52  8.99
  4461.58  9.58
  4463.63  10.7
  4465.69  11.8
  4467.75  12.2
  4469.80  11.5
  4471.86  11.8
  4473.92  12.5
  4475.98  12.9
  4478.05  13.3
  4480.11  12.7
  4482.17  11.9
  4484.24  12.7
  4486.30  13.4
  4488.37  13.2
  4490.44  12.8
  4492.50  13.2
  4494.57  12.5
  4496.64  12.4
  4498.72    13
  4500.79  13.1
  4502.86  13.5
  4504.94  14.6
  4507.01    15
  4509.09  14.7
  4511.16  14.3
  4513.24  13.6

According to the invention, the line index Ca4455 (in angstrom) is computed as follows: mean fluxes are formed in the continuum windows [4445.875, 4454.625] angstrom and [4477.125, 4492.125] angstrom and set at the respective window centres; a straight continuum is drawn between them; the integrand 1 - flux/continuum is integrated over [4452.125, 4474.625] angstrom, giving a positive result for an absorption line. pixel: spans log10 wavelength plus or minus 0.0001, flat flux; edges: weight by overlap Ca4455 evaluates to 2.8 angstrom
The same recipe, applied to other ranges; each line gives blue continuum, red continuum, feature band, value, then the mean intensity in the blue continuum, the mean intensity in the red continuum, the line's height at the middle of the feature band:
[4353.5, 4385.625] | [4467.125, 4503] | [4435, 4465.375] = 2.9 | 9.17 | 12.7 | 11.6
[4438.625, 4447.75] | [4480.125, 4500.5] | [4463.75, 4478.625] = 0.2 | 11.6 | 12.8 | 12.3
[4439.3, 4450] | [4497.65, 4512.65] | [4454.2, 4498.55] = 4.0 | 11.7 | 14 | 12.9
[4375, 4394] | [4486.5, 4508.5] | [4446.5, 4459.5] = 1.2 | 8.07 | 13.4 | 11.3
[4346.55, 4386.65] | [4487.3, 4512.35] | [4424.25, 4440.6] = 1.3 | 9.4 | 13.5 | 11.4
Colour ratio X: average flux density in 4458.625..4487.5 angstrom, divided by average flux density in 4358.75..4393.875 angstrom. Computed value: 1.34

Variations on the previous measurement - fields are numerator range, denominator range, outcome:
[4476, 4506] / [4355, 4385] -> 1.41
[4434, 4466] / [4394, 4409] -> 1.17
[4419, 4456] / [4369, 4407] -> 1.24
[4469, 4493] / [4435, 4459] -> 1.19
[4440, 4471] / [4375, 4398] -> 1.26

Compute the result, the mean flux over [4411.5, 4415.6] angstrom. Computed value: 10.6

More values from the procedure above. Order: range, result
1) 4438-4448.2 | 11.7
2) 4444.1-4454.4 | 11.4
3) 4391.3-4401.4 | 10.3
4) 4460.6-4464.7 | 10.2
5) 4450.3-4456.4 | 9.62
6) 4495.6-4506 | 13.3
